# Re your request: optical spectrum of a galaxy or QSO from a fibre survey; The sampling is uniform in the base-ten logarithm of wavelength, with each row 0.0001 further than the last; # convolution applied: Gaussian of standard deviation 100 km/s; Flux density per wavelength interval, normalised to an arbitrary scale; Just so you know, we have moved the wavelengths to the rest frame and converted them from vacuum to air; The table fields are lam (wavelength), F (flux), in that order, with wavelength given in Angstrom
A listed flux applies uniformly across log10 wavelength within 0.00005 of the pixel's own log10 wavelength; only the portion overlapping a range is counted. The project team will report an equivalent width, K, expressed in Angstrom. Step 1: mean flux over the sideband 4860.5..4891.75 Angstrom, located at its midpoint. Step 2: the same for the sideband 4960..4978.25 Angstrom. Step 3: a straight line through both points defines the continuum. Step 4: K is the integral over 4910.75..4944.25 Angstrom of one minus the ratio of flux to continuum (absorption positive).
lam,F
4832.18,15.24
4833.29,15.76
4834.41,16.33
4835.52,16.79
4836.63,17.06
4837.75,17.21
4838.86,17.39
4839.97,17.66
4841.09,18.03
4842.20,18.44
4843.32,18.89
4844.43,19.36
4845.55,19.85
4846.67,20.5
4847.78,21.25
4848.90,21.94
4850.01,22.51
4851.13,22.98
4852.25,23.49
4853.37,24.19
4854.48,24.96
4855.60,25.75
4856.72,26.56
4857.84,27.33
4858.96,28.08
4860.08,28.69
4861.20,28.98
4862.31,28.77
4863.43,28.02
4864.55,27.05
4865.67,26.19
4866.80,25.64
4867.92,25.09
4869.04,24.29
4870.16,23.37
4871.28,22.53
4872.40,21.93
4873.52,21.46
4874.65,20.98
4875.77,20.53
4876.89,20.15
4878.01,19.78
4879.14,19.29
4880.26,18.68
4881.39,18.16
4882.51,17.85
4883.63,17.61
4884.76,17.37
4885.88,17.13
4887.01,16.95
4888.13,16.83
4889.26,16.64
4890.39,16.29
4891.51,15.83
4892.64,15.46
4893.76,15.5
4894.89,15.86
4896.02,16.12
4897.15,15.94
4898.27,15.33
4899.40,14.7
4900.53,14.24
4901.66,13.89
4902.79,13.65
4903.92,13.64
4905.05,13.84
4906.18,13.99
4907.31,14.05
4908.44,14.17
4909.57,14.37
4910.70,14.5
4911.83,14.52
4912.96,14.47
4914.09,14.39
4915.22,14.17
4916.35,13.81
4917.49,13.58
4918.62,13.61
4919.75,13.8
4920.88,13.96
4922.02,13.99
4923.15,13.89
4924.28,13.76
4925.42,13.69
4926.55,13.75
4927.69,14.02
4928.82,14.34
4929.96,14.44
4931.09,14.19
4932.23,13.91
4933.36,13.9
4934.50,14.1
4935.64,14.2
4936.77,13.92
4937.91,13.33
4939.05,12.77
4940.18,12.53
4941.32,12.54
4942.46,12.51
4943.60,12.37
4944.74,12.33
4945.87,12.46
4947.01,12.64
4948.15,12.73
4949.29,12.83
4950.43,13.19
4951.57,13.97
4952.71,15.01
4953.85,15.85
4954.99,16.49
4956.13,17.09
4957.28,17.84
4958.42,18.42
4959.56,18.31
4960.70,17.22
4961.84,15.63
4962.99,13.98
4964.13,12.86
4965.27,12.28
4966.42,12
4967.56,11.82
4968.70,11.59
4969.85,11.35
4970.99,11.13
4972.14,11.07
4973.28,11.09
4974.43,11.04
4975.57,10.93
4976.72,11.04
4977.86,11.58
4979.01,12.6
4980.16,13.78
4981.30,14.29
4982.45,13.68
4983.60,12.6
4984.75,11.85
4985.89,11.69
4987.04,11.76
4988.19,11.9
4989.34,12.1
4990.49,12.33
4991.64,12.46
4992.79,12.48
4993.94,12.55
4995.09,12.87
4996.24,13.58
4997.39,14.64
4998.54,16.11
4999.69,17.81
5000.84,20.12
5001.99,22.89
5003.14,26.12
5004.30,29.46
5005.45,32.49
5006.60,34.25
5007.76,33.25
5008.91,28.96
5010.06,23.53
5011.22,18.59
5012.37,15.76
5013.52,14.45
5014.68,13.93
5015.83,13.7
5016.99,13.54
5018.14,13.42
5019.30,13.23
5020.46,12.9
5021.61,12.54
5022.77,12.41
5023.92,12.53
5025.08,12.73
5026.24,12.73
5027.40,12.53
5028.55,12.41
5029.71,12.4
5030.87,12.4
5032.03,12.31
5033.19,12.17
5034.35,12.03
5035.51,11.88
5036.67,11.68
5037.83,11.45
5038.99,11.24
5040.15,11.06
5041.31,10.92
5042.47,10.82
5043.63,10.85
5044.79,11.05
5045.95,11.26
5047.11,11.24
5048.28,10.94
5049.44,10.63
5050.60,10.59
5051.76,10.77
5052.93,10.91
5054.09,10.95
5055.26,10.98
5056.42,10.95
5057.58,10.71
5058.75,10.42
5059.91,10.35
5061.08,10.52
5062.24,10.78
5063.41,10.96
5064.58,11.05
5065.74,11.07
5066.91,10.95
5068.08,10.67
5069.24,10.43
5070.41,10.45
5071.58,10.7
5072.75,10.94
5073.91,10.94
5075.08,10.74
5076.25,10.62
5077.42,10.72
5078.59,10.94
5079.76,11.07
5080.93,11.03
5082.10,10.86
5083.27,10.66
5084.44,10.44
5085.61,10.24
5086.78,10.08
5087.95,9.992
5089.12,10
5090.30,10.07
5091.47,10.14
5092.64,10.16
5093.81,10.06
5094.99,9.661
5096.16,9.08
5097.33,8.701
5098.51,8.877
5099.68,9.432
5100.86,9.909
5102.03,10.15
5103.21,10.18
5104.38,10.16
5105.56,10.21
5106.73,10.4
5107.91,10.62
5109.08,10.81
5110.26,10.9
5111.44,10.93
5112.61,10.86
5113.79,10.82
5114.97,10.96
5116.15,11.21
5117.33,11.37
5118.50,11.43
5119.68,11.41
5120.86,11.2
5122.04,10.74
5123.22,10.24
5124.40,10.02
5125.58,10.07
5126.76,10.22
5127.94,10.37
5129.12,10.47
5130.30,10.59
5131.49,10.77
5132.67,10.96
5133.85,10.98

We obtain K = 5.28 Angstrom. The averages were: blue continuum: 21.3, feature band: 13.7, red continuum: 12.3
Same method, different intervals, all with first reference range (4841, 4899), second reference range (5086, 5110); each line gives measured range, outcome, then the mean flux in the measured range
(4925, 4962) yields 6.74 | 14.3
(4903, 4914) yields 2.91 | 14.2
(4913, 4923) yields 2.59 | 13.9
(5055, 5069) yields 1.13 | 10.8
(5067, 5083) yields 0.42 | 10.8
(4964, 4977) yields 3.80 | 11.5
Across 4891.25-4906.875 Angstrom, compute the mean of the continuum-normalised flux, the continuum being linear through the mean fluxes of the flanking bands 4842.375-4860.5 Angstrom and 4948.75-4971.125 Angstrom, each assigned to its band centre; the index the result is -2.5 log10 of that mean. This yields 0.30 mag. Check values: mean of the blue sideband 23.4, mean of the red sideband 14.5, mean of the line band 14.8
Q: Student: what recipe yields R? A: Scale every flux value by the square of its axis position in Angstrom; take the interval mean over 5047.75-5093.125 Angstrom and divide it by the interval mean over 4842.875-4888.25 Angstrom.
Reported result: 0.51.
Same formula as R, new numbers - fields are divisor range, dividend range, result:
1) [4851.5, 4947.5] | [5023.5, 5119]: 0.67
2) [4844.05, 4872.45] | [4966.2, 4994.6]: 0.51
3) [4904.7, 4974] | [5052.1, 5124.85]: 0.81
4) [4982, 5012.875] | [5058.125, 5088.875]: 0.60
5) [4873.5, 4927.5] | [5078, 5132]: 0.72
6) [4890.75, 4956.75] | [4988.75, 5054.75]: 1.10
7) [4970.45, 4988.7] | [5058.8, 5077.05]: 0.93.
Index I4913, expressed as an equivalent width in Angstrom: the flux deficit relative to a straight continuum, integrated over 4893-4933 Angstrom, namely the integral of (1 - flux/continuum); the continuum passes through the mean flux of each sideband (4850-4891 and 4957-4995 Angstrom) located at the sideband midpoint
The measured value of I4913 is 9.25 Angstrom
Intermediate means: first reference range 22.5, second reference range 12.9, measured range 14.3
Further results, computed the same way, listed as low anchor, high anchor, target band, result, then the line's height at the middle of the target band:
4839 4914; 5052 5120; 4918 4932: 2.9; 17.6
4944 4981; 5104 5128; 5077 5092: 1.1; 11.3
